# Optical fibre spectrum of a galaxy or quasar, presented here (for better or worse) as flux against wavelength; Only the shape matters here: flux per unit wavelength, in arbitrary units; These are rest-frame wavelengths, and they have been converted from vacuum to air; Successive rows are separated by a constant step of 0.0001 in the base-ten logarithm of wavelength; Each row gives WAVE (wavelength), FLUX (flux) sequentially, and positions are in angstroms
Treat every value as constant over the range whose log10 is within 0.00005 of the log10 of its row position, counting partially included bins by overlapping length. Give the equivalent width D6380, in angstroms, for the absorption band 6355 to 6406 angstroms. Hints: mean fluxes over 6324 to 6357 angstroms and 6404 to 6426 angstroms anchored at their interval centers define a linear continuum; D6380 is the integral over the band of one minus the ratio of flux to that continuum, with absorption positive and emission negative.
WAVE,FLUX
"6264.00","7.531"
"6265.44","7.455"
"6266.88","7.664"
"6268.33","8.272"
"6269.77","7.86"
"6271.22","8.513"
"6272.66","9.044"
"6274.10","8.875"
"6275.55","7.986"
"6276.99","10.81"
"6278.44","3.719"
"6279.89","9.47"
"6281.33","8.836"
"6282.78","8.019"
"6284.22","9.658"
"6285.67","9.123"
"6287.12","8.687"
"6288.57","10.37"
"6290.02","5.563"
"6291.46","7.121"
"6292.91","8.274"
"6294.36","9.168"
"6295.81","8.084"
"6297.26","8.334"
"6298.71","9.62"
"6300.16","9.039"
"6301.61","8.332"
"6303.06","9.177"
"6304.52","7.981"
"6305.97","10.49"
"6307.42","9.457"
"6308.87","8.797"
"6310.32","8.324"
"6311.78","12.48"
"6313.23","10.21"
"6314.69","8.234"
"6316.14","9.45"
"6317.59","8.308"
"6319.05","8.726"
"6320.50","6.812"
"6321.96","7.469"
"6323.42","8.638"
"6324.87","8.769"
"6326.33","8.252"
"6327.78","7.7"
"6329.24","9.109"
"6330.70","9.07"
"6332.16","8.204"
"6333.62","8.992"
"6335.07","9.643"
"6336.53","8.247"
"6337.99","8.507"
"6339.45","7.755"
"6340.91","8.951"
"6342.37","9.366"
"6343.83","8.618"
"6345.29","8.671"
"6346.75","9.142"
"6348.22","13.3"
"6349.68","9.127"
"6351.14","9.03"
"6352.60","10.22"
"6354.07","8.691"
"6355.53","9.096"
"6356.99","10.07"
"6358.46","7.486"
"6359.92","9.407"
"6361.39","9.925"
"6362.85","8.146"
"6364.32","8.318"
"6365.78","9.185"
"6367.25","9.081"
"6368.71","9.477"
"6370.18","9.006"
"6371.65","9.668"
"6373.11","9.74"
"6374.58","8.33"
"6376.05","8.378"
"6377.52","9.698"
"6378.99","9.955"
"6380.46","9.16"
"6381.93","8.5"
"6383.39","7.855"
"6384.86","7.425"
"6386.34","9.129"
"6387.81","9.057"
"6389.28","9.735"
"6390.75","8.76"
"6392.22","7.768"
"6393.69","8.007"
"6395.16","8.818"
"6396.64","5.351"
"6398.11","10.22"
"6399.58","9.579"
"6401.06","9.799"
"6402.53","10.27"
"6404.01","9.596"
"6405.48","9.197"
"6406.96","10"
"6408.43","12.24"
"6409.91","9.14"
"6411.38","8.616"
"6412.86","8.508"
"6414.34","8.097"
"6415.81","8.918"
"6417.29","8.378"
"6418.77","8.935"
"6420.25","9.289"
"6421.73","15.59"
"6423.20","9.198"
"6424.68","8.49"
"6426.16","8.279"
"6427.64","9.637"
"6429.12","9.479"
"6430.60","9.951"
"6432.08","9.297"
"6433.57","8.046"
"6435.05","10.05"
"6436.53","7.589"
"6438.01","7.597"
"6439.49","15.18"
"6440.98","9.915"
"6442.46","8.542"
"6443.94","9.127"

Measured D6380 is 2.1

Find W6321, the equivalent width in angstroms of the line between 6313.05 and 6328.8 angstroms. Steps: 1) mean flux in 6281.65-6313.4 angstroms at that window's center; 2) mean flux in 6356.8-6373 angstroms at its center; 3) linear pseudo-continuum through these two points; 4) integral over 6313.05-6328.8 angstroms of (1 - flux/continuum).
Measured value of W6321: 1.0 angstroms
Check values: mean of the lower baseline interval 8.9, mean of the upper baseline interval 9.06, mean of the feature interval 8.37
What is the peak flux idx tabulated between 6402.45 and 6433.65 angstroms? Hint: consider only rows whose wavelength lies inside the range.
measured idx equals 15.59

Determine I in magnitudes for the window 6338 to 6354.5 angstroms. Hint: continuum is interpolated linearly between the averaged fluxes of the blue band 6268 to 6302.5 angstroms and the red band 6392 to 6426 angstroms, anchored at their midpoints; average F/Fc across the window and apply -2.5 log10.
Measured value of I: -0.05 mag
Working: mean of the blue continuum 8.46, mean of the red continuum 9.31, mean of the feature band 9.32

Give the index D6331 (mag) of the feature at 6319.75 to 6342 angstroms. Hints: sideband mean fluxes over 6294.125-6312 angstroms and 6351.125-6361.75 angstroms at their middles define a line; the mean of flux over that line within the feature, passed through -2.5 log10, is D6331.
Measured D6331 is 0.090 mag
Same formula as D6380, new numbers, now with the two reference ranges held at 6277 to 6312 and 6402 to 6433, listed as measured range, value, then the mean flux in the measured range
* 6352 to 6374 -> 0.0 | 9.16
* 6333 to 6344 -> 0.3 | 8.77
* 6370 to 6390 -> 0.7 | 8.97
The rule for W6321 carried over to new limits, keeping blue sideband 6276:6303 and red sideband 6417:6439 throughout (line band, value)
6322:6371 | -0.7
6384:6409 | 0.3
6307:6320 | -1.0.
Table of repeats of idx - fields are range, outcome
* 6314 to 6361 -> 13.3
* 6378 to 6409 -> 12.24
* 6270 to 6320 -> 12.48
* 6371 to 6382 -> 9.955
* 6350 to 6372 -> 10.22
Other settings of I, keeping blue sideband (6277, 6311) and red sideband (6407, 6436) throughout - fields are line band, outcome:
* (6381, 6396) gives 0.09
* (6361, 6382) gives 0.00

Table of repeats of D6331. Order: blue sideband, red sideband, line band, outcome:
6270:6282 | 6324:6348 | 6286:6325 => -0.02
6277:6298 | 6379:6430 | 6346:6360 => -0.09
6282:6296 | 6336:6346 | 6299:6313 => -0.11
